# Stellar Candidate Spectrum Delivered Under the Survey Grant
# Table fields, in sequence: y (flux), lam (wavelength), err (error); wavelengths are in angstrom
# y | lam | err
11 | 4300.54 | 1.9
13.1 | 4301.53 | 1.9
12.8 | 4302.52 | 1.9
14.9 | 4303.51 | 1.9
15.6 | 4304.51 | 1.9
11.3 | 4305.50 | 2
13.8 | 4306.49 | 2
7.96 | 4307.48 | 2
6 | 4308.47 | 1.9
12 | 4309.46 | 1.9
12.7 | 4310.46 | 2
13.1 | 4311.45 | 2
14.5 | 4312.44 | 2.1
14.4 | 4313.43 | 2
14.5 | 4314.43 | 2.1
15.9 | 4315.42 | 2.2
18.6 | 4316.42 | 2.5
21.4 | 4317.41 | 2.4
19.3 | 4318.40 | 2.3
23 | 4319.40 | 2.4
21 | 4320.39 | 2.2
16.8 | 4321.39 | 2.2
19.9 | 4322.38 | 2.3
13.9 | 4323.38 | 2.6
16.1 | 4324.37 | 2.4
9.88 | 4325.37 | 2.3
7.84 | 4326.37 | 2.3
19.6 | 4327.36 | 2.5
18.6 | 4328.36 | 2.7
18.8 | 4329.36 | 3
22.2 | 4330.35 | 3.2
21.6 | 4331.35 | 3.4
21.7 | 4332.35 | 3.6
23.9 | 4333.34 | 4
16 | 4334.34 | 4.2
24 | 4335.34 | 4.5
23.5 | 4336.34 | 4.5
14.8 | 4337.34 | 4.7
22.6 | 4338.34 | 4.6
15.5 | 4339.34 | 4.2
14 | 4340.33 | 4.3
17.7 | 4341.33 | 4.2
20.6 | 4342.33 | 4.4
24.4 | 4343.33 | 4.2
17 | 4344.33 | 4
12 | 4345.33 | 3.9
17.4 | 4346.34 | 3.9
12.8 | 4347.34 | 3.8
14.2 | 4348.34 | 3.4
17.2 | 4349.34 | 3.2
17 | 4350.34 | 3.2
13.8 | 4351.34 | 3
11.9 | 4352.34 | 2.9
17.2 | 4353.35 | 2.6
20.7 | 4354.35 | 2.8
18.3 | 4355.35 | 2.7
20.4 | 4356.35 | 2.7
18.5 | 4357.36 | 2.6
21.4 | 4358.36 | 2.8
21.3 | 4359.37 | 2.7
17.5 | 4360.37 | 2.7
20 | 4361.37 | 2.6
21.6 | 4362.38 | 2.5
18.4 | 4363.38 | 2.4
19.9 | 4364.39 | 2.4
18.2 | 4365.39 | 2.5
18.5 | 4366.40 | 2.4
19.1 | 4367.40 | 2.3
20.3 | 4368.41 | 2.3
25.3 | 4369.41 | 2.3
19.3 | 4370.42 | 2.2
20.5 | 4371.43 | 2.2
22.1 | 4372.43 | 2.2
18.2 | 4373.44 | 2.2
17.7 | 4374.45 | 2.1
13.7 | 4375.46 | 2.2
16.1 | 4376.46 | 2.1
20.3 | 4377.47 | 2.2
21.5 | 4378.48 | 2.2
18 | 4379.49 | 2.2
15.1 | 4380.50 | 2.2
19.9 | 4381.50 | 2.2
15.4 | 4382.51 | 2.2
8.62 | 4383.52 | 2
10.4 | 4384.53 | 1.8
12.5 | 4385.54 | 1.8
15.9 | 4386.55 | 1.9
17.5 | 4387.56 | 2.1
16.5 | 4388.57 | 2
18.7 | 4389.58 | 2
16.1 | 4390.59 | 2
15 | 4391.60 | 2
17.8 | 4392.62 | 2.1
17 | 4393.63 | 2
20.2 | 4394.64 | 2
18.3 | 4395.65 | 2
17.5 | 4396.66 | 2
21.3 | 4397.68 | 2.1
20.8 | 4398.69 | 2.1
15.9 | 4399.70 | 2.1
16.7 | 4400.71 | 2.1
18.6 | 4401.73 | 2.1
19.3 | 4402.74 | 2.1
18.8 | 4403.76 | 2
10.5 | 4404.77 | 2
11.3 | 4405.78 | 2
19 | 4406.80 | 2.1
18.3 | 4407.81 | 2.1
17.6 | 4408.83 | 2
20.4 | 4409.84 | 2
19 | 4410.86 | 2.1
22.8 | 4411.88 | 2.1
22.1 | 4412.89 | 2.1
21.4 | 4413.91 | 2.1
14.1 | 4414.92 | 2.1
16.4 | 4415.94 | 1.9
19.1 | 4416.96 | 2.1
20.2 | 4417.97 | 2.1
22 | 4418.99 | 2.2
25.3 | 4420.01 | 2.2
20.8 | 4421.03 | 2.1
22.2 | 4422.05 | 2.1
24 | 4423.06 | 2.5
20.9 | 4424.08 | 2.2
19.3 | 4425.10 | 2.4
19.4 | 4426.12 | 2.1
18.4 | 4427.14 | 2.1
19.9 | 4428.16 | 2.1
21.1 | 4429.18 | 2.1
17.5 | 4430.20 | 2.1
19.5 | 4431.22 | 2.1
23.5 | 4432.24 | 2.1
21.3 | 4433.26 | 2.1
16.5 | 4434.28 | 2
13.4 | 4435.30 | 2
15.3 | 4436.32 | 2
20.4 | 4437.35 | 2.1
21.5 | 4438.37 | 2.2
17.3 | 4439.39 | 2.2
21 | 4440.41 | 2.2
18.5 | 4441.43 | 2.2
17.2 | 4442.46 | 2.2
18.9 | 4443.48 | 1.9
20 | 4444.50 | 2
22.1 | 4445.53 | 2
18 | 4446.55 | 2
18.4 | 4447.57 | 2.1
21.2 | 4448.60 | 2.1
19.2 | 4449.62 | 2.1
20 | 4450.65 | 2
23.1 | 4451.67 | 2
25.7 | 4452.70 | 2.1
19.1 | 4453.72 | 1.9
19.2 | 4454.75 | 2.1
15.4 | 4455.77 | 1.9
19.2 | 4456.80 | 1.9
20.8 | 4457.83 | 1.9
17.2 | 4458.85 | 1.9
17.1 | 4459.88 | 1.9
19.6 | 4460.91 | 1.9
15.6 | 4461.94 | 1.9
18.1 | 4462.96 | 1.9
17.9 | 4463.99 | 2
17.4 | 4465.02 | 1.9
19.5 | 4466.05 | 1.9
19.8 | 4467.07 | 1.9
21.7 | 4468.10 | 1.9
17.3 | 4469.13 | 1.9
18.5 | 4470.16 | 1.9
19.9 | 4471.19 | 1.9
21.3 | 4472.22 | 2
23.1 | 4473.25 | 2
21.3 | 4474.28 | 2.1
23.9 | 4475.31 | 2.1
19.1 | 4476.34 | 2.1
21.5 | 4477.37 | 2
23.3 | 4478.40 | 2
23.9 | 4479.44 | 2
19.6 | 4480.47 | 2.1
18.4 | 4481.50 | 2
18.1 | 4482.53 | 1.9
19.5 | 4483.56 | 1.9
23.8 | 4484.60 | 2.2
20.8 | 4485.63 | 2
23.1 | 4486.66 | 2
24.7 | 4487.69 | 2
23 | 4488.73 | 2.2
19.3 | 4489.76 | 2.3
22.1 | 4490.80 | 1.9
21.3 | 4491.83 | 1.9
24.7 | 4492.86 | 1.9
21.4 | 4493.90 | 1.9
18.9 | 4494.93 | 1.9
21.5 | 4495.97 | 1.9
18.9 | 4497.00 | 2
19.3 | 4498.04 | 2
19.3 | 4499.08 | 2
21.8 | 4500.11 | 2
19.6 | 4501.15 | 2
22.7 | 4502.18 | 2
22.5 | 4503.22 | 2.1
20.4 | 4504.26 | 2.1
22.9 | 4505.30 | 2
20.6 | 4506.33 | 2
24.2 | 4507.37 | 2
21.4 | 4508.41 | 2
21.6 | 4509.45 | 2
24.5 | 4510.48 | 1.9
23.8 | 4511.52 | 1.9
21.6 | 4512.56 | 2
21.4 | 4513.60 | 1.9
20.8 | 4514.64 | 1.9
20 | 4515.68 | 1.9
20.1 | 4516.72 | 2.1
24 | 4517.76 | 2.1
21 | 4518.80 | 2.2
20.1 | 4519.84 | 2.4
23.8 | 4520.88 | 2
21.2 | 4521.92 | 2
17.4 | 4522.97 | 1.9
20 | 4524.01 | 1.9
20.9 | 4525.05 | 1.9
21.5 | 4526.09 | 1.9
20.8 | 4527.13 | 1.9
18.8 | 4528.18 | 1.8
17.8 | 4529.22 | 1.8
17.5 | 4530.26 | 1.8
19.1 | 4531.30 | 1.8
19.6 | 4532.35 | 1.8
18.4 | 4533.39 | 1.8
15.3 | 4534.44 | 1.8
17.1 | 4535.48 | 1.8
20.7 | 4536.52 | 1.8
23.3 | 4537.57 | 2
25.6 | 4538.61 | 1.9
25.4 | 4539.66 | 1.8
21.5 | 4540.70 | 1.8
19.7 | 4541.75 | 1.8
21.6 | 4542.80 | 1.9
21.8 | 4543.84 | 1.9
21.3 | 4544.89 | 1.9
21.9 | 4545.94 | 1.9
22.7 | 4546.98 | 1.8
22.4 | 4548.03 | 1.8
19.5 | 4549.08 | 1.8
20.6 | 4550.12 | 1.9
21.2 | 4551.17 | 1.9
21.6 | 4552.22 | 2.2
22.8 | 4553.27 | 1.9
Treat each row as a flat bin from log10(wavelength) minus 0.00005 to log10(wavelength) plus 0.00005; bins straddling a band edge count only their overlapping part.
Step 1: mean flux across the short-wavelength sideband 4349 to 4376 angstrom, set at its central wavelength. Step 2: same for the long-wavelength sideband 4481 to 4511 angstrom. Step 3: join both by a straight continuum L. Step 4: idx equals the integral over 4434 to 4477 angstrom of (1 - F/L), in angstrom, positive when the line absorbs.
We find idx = 2.7 angstrom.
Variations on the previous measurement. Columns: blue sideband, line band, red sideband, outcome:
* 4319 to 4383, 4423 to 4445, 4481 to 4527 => 0.8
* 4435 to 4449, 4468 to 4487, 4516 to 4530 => -1.3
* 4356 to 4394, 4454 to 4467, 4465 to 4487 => 1.4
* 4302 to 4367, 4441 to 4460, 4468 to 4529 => 0.4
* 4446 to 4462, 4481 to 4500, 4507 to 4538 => -1.0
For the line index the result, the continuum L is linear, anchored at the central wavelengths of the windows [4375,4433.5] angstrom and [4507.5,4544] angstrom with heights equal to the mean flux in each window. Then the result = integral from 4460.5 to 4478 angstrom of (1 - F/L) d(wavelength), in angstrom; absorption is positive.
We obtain -0.1 angstrom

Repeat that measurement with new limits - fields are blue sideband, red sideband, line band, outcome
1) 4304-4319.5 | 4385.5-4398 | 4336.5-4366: -3.7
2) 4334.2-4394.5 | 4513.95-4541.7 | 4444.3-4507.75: -2.9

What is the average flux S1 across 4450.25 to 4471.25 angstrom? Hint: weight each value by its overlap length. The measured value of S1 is 19.1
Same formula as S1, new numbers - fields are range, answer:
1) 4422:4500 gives 20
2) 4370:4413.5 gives 17.5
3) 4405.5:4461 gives 19.5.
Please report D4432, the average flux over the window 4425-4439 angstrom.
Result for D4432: 19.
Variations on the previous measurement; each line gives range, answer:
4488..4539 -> 20.9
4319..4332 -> 17.6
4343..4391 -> 17.7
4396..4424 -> 19.1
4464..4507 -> 20.9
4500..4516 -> 21.9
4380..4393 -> 15.3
